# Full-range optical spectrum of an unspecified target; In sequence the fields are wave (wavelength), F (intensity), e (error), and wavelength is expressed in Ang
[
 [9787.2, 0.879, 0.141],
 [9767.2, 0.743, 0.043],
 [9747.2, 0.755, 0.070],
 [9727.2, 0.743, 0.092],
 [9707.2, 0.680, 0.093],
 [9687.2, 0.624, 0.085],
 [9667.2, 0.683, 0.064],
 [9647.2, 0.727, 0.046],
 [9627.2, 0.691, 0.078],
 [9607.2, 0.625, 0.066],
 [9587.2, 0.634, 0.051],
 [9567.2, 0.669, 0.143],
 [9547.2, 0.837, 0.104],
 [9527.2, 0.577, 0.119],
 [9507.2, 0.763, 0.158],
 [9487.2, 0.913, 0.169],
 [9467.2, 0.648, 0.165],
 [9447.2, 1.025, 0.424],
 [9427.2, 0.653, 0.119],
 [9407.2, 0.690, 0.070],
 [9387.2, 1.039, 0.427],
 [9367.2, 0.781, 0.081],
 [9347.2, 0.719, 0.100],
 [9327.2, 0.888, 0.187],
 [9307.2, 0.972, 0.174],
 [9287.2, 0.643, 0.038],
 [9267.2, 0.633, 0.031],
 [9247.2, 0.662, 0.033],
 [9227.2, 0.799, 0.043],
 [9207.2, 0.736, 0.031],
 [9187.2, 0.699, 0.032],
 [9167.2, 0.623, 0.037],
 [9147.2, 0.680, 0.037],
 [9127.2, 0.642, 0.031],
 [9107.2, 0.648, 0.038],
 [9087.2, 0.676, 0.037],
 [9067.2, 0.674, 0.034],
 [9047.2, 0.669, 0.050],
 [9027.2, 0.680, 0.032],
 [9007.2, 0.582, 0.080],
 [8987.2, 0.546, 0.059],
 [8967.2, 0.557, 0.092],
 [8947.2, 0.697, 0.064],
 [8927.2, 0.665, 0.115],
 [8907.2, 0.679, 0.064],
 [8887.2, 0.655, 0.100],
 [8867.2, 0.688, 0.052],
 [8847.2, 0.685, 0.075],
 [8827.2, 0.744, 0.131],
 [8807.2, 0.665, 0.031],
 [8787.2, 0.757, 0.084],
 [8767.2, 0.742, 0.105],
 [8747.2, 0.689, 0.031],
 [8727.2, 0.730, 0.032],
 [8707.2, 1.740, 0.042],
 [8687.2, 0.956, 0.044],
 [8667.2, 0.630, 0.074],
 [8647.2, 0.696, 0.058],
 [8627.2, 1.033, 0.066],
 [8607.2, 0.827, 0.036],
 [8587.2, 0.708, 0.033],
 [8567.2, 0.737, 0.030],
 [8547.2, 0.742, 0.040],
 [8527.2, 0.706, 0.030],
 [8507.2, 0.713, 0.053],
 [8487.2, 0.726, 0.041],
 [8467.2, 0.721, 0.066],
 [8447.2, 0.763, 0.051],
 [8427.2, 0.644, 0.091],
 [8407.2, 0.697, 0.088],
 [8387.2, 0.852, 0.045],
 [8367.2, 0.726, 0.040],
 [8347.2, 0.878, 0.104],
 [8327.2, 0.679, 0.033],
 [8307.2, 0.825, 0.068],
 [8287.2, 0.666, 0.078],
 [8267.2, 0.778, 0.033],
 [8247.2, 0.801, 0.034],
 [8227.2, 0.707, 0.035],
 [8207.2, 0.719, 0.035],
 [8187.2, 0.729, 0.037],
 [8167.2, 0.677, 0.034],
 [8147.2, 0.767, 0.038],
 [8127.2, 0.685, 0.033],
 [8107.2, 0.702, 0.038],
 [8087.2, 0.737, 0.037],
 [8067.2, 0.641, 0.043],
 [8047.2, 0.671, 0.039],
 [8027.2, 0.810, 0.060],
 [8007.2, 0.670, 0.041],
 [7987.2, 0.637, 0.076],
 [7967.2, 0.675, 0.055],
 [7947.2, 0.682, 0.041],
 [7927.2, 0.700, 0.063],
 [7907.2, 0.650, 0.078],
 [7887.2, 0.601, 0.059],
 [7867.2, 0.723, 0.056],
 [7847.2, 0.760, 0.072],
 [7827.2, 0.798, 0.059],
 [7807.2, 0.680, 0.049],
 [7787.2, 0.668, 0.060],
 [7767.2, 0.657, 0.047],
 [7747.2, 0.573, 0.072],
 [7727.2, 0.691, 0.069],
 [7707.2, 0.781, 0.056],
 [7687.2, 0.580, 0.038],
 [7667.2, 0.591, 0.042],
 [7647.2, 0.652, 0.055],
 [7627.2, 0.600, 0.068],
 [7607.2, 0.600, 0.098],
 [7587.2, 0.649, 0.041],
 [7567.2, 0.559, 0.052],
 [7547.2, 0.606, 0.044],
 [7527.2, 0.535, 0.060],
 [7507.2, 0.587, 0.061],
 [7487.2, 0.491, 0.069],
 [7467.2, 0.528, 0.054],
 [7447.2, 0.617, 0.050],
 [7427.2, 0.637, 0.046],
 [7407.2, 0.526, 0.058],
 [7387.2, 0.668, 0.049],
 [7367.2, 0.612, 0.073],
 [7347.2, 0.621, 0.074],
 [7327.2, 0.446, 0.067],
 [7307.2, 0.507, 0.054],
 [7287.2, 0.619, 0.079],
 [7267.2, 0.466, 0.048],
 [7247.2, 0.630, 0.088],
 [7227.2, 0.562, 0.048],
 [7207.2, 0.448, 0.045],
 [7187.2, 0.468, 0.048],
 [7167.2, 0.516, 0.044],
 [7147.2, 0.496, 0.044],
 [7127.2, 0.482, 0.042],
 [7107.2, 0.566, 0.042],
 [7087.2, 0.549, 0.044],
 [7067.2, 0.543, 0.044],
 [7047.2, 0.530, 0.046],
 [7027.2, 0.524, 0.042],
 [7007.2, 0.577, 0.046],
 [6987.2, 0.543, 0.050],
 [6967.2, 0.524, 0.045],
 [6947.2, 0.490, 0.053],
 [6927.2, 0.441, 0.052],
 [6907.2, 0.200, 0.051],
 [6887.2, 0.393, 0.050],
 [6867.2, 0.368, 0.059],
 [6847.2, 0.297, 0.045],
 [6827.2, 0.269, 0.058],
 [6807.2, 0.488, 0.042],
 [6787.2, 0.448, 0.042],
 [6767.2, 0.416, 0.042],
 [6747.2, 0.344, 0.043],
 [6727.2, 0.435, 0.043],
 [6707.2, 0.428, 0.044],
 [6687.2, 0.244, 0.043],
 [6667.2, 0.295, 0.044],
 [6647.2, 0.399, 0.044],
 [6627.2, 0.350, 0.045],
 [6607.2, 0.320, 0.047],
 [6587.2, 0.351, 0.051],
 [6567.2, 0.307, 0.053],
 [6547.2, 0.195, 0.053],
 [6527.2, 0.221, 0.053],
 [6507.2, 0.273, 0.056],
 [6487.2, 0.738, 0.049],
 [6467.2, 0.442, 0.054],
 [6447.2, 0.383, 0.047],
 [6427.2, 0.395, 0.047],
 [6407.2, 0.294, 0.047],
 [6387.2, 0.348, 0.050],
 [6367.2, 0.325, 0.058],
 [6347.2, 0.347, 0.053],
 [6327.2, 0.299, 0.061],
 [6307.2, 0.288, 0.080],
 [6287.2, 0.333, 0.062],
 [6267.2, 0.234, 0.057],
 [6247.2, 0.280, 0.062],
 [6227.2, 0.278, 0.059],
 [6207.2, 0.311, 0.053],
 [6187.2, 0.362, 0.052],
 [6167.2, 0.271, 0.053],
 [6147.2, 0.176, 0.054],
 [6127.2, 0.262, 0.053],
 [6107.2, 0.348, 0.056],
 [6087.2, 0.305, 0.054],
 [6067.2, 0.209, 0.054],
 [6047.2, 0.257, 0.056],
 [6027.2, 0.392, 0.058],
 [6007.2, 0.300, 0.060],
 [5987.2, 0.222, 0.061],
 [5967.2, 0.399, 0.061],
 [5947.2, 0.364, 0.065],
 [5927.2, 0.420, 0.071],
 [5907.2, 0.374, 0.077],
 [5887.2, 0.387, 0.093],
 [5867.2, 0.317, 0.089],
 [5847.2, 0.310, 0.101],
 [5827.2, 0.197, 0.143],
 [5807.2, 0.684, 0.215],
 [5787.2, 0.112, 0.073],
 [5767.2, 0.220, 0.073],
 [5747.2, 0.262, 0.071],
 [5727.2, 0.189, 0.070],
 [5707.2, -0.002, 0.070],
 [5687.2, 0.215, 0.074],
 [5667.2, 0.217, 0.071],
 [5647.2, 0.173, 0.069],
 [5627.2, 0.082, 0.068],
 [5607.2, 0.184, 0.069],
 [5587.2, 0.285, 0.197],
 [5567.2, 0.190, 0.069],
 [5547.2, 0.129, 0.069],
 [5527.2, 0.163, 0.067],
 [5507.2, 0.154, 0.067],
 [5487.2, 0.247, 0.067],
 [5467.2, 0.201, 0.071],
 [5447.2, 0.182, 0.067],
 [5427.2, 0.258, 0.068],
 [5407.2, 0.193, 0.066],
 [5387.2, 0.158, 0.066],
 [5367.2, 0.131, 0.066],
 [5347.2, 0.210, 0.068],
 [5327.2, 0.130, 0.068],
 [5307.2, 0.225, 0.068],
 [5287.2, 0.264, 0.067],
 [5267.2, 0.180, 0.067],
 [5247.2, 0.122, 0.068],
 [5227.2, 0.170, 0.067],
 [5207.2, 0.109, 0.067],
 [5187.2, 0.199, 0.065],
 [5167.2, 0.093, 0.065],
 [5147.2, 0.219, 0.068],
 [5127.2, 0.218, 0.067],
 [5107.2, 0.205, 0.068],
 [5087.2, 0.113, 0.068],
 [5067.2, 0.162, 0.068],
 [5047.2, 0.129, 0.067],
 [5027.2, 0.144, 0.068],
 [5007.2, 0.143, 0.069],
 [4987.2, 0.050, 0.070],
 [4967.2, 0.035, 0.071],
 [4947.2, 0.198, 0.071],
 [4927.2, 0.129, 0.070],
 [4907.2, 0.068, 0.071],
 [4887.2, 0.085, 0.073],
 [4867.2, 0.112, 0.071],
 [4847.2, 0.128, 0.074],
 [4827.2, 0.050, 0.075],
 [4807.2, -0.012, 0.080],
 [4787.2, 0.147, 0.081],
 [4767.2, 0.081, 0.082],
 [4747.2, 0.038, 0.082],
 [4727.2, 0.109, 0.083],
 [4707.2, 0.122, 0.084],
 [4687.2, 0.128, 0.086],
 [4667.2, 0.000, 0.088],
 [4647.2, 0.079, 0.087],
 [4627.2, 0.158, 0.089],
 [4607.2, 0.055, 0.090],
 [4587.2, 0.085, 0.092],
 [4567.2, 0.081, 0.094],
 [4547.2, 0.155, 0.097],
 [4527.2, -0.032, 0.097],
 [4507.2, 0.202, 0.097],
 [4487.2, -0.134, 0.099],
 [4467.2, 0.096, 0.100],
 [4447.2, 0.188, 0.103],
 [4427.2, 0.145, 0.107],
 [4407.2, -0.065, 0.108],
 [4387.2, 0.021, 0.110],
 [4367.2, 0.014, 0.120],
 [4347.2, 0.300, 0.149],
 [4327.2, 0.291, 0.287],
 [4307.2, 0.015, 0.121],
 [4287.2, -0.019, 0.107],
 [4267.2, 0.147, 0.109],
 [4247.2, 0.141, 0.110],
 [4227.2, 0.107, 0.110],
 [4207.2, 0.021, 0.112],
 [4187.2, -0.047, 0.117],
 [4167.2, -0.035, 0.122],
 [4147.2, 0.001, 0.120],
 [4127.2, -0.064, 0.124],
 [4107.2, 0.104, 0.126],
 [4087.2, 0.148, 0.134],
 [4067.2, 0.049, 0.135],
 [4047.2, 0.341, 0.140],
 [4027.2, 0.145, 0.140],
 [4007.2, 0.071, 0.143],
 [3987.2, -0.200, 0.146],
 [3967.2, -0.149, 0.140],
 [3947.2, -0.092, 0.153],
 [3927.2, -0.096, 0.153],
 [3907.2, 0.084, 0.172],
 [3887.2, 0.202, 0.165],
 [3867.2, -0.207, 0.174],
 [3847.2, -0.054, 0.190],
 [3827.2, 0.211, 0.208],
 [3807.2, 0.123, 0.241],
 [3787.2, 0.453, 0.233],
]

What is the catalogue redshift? 0.738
